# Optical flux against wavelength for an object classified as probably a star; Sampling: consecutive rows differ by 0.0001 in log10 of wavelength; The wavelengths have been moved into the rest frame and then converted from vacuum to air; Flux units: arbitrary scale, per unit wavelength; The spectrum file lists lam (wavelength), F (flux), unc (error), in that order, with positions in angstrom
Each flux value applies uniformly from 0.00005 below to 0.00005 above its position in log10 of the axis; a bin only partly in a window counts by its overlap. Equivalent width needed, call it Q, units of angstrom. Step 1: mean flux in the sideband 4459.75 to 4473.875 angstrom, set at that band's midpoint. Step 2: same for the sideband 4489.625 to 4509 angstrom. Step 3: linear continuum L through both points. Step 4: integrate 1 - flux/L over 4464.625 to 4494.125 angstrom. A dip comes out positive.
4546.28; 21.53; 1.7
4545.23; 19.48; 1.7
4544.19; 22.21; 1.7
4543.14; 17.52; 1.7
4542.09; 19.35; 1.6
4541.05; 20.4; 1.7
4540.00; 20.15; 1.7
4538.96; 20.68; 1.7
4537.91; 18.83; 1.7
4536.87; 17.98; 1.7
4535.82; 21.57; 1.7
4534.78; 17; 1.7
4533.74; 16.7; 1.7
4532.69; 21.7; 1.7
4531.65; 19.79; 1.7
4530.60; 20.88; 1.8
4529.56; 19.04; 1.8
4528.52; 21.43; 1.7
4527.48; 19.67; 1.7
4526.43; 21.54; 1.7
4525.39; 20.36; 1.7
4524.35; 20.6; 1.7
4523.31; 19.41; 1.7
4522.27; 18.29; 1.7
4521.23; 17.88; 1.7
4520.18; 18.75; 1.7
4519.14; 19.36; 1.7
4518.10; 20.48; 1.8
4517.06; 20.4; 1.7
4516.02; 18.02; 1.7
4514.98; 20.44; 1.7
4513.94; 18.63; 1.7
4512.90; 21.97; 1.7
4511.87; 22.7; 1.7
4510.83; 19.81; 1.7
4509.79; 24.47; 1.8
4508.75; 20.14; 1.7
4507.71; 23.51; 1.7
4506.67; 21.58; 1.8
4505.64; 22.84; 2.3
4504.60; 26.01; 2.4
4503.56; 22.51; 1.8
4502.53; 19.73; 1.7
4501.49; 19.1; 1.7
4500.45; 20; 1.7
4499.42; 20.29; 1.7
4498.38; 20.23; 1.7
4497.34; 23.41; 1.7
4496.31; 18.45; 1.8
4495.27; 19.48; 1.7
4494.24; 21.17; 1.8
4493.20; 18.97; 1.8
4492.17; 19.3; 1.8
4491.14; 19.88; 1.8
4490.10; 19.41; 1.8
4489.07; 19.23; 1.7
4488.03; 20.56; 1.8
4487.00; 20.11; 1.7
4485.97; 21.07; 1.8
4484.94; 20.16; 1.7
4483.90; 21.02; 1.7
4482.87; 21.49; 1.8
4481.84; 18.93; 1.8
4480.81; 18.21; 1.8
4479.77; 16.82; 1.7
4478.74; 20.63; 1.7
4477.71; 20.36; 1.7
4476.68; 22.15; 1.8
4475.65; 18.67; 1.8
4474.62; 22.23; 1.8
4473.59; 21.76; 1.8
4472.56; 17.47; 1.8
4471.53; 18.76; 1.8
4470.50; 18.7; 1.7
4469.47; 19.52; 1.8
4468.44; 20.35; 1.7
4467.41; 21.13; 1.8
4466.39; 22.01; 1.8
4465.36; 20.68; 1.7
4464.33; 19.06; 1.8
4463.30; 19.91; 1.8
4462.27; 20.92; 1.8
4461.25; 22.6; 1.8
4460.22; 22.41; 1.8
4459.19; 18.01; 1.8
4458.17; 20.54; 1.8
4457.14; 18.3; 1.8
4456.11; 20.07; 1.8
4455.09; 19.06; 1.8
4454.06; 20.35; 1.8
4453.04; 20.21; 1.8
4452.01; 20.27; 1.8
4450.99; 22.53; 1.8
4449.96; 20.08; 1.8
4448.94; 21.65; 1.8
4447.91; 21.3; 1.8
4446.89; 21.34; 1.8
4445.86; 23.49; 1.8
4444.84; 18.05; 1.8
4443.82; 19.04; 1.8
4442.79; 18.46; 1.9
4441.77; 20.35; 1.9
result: 0.79 angstrom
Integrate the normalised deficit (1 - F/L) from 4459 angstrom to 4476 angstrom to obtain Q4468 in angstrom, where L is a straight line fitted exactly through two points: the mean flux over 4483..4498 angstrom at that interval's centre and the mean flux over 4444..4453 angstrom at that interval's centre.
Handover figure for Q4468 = 0.26 angstrom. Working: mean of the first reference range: 21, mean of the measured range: 20.3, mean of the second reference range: 20.2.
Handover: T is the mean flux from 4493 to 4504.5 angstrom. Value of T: 20.5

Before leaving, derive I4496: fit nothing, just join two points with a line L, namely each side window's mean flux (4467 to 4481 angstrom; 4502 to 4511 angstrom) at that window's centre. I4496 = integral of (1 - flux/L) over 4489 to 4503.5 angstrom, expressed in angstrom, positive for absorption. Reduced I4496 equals 1.0 angstrom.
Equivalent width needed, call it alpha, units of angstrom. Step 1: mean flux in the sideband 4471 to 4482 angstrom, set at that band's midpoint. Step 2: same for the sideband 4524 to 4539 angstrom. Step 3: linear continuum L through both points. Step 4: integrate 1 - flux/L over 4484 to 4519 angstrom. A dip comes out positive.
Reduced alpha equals -1.76 angstrom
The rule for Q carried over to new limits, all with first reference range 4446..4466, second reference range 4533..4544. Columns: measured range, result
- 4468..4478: 0.1 angstrom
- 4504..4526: -1.3 angstrom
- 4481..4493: 0.0 angstrom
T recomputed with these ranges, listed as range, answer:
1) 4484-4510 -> 20.8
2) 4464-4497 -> 20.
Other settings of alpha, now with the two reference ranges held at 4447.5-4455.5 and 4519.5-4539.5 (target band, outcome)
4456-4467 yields 0.06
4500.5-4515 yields -1.29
